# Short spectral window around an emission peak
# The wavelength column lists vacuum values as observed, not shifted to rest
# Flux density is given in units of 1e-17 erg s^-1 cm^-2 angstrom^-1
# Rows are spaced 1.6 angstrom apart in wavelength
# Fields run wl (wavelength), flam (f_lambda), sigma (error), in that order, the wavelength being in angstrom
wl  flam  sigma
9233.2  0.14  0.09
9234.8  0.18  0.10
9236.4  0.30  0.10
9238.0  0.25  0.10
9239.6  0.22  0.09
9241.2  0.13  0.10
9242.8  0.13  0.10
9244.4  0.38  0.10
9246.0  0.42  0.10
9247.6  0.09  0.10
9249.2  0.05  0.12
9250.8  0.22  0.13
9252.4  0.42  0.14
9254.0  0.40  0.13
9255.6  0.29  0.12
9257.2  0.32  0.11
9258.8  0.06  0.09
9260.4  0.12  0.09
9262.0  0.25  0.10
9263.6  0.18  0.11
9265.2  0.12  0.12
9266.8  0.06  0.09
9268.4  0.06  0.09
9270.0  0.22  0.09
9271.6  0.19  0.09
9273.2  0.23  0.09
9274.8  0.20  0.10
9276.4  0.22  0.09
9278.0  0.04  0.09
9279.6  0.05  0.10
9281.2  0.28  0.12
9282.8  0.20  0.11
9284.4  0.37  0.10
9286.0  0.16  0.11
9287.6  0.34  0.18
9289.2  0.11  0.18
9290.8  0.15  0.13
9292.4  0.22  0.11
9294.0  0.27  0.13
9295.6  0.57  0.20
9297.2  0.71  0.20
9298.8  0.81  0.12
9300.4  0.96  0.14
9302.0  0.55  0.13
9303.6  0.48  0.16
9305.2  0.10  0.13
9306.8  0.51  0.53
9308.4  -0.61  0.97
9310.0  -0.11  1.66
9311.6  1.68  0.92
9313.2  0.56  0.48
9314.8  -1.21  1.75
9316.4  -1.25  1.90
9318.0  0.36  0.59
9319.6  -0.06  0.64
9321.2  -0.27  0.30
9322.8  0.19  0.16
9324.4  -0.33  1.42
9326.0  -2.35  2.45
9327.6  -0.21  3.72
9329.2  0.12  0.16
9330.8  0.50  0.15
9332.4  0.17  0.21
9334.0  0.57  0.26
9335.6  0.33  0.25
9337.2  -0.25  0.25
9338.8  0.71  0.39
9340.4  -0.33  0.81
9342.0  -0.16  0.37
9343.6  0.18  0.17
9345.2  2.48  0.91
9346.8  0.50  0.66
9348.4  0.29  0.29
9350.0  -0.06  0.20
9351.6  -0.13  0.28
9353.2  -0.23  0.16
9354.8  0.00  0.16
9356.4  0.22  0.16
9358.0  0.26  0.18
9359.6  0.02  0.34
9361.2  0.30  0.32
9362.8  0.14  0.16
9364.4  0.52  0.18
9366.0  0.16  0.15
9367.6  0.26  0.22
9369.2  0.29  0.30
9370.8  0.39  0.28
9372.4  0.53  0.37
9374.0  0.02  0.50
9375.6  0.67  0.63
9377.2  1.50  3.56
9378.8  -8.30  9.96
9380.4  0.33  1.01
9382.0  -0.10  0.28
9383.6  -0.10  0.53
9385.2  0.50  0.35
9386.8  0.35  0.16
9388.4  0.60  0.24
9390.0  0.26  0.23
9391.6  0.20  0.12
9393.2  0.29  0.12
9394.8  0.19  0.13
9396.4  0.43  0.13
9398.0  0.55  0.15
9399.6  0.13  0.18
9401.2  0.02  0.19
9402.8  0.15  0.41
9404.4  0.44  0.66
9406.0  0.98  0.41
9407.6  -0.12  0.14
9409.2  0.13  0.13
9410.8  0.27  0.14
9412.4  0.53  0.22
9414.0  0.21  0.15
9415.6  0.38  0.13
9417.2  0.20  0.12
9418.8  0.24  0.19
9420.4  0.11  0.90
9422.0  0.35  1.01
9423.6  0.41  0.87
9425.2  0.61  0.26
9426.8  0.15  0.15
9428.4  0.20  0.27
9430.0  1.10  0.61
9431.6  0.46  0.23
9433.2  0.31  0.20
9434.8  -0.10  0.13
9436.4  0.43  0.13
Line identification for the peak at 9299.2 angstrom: H-gamma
